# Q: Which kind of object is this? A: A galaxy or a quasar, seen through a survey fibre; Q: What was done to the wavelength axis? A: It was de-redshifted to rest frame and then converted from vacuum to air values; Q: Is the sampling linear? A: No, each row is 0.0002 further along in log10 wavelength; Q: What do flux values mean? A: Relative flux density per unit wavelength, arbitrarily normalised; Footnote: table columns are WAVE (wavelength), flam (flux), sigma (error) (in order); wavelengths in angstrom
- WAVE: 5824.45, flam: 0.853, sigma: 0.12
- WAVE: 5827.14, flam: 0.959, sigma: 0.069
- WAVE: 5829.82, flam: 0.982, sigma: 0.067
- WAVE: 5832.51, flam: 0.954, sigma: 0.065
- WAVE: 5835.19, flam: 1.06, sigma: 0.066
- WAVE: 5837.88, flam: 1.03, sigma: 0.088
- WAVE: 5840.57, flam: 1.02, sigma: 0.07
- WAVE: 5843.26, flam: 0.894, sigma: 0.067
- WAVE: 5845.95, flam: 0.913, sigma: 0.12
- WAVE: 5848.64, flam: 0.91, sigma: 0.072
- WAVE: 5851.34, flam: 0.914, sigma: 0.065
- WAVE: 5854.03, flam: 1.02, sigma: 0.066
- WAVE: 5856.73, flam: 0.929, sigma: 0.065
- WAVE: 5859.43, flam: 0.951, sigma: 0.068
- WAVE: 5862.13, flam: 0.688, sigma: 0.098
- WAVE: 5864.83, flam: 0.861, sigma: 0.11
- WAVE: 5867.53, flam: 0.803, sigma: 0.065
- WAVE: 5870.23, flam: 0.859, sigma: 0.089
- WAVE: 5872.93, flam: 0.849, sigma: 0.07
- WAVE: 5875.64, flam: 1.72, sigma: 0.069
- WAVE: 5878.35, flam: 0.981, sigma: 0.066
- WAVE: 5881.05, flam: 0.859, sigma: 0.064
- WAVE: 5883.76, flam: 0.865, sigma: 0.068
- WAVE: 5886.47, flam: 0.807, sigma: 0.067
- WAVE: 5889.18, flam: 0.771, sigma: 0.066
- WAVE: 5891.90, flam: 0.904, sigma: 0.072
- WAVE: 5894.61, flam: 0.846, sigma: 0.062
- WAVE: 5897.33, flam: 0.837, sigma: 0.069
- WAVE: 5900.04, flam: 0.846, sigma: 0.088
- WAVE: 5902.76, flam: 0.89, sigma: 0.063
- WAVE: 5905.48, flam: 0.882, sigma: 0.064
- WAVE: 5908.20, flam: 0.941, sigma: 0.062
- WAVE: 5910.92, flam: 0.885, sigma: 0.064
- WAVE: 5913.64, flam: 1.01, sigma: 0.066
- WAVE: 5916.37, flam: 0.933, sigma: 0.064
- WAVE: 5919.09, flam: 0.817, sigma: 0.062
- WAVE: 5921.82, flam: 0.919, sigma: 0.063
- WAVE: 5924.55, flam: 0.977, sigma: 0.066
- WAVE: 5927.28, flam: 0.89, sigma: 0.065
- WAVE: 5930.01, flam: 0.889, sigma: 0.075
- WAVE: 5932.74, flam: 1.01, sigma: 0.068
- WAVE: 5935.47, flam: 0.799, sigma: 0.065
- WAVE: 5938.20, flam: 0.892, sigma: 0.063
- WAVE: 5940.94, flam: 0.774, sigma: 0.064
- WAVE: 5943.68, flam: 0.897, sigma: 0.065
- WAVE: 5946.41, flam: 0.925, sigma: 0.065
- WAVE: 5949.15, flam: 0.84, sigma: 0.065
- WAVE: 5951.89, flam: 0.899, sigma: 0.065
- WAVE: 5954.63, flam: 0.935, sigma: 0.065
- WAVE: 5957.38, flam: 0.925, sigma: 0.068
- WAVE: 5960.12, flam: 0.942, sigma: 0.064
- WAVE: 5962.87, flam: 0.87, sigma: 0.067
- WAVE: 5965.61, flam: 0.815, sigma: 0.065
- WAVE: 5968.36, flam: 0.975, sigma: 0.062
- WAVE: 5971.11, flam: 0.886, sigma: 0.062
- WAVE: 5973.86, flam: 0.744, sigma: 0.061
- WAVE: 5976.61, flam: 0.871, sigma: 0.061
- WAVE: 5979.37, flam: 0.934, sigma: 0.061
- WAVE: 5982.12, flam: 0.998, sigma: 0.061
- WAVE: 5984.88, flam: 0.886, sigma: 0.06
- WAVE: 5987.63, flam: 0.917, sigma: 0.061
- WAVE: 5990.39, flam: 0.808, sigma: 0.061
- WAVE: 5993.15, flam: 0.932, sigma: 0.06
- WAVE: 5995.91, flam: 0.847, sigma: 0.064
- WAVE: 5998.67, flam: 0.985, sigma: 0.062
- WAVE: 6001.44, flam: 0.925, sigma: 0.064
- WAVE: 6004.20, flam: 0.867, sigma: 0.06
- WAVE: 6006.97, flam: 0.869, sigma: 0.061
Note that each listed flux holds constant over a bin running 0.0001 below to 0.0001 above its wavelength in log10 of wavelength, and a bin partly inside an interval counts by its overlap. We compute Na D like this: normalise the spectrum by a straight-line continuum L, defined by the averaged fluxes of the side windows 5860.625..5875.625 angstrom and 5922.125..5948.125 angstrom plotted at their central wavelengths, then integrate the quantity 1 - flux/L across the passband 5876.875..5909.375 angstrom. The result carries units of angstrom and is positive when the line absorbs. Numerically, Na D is 0.84 angstrom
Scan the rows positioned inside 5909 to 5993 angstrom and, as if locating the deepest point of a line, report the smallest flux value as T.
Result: 0.744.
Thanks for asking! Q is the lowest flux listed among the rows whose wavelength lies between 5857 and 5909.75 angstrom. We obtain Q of 0.688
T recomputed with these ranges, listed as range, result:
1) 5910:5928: 0.817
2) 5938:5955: 0.774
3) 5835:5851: 0.894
